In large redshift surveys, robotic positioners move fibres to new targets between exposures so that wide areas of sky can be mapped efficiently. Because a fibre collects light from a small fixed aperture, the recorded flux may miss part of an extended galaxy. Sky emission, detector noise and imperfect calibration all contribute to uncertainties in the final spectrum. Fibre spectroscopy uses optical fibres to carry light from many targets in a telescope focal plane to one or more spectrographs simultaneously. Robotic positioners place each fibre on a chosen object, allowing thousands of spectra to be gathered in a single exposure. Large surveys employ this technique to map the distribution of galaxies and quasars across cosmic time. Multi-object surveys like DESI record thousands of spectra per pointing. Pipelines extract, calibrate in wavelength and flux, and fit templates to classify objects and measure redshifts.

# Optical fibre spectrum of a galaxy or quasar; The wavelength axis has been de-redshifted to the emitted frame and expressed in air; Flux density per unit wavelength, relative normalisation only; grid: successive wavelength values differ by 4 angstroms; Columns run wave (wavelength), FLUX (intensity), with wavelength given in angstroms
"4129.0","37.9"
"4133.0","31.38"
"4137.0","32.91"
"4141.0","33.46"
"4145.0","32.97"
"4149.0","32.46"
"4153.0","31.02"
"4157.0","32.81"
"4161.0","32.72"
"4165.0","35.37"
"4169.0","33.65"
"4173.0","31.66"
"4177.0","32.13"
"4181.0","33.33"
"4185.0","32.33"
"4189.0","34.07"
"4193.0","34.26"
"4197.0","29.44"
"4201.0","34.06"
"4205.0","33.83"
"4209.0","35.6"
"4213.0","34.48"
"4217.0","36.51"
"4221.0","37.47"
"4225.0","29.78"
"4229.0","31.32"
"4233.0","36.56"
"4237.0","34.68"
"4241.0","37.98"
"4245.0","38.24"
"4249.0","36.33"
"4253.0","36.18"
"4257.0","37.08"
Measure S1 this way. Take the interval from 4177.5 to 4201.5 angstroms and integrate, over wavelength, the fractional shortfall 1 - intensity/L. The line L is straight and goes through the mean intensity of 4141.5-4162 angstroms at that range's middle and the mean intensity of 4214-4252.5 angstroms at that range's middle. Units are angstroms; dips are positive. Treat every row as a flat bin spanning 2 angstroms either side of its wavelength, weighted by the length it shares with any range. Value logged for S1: 0.7 angstroms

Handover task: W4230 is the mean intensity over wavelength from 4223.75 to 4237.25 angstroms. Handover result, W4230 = 33.1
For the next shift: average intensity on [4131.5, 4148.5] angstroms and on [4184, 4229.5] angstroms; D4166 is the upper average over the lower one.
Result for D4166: 1.03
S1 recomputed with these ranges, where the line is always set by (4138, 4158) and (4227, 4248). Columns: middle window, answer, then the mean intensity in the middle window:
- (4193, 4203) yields 0.6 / 32.3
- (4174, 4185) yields 0.4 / 32.6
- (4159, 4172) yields -0.2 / 33.7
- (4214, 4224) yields -0.3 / 36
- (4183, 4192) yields 0.2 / 33.3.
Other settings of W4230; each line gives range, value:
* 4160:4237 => 33.6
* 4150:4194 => 33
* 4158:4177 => 33.2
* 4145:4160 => 32.3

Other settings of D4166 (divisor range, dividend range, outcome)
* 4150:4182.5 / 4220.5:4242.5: 1.05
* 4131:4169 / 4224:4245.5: 1.06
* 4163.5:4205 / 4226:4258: 1.08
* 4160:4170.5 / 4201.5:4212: 1.02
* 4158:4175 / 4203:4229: 1.03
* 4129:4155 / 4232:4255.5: 1.12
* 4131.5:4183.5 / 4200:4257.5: 1.08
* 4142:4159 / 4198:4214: 1.06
